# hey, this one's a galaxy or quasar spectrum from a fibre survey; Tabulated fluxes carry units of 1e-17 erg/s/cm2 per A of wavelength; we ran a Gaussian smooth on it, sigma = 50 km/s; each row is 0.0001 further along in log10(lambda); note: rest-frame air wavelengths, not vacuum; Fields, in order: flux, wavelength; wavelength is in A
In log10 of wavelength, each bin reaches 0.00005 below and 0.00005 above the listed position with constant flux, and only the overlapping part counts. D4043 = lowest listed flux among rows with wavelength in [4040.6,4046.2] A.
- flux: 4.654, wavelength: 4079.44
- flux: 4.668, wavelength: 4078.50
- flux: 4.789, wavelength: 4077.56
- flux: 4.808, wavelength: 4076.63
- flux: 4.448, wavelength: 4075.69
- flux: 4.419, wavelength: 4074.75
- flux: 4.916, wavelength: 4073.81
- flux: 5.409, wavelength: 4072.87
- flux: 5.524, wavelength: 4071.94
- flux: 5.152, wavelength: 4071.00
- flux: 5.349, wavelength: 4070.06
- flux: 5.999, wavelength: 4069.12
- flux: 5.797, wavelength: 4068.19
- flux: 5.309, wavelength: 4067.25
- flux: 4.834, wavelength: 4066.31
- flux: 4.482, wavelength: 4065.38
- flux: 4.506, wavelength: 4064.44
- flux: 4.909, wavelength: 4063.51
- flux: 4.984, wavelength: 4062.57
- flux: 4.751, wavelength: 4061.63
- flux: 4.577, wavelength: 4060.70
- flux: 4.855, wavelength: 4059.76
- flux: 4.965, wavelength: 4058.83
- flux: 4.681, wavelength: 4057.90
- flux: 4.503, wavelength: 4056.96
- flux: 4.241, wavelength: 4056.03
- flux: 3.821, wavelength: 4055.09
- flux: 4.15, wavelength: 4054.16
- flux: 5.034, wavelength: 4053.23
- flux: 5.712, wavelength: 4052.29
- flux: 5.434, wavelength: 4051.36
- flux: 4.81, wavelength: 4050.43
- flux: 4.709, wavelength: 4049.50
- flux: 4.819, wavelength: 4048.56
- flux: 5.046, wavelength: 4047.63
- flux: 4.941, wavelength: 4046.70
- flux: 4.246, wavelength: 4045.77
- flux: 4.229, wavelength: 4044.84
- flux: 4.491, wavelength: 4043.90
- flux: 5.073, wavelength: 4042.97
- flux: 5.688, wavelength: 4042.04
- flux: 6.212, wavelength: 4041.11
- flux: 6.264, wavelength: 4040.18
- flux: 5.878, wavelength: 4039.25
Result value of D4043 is 4.229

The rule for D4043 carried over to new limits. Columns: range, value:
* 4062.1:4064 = 4.909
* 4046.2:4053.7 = 4.709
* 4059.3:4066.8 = 4.482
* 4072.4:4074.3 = 4.916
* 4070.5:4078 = 4.419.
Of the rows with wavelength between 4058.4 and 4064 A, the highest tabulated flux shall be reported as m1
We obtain 4.984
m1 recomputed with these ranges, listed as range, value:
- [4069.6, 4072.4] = 5.524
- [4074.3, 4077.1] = 4.808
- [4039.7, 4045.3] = 6.264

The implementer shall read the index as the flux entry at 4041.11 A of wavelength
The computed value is 6.212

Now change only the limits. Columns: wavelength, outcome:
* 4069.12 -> 5.999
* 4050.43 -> 4.81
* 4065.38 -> 4.482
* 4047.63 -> 5.046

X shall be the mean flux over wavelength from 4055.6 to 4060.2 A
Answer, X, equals 4.66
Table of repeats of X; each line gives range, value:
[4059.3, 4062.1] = 4.72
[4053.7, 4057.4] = 4.18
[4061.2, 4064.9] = 4.78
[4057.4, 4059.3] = 4.83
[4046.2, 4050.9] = 4.86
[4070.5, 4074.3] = 5.24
